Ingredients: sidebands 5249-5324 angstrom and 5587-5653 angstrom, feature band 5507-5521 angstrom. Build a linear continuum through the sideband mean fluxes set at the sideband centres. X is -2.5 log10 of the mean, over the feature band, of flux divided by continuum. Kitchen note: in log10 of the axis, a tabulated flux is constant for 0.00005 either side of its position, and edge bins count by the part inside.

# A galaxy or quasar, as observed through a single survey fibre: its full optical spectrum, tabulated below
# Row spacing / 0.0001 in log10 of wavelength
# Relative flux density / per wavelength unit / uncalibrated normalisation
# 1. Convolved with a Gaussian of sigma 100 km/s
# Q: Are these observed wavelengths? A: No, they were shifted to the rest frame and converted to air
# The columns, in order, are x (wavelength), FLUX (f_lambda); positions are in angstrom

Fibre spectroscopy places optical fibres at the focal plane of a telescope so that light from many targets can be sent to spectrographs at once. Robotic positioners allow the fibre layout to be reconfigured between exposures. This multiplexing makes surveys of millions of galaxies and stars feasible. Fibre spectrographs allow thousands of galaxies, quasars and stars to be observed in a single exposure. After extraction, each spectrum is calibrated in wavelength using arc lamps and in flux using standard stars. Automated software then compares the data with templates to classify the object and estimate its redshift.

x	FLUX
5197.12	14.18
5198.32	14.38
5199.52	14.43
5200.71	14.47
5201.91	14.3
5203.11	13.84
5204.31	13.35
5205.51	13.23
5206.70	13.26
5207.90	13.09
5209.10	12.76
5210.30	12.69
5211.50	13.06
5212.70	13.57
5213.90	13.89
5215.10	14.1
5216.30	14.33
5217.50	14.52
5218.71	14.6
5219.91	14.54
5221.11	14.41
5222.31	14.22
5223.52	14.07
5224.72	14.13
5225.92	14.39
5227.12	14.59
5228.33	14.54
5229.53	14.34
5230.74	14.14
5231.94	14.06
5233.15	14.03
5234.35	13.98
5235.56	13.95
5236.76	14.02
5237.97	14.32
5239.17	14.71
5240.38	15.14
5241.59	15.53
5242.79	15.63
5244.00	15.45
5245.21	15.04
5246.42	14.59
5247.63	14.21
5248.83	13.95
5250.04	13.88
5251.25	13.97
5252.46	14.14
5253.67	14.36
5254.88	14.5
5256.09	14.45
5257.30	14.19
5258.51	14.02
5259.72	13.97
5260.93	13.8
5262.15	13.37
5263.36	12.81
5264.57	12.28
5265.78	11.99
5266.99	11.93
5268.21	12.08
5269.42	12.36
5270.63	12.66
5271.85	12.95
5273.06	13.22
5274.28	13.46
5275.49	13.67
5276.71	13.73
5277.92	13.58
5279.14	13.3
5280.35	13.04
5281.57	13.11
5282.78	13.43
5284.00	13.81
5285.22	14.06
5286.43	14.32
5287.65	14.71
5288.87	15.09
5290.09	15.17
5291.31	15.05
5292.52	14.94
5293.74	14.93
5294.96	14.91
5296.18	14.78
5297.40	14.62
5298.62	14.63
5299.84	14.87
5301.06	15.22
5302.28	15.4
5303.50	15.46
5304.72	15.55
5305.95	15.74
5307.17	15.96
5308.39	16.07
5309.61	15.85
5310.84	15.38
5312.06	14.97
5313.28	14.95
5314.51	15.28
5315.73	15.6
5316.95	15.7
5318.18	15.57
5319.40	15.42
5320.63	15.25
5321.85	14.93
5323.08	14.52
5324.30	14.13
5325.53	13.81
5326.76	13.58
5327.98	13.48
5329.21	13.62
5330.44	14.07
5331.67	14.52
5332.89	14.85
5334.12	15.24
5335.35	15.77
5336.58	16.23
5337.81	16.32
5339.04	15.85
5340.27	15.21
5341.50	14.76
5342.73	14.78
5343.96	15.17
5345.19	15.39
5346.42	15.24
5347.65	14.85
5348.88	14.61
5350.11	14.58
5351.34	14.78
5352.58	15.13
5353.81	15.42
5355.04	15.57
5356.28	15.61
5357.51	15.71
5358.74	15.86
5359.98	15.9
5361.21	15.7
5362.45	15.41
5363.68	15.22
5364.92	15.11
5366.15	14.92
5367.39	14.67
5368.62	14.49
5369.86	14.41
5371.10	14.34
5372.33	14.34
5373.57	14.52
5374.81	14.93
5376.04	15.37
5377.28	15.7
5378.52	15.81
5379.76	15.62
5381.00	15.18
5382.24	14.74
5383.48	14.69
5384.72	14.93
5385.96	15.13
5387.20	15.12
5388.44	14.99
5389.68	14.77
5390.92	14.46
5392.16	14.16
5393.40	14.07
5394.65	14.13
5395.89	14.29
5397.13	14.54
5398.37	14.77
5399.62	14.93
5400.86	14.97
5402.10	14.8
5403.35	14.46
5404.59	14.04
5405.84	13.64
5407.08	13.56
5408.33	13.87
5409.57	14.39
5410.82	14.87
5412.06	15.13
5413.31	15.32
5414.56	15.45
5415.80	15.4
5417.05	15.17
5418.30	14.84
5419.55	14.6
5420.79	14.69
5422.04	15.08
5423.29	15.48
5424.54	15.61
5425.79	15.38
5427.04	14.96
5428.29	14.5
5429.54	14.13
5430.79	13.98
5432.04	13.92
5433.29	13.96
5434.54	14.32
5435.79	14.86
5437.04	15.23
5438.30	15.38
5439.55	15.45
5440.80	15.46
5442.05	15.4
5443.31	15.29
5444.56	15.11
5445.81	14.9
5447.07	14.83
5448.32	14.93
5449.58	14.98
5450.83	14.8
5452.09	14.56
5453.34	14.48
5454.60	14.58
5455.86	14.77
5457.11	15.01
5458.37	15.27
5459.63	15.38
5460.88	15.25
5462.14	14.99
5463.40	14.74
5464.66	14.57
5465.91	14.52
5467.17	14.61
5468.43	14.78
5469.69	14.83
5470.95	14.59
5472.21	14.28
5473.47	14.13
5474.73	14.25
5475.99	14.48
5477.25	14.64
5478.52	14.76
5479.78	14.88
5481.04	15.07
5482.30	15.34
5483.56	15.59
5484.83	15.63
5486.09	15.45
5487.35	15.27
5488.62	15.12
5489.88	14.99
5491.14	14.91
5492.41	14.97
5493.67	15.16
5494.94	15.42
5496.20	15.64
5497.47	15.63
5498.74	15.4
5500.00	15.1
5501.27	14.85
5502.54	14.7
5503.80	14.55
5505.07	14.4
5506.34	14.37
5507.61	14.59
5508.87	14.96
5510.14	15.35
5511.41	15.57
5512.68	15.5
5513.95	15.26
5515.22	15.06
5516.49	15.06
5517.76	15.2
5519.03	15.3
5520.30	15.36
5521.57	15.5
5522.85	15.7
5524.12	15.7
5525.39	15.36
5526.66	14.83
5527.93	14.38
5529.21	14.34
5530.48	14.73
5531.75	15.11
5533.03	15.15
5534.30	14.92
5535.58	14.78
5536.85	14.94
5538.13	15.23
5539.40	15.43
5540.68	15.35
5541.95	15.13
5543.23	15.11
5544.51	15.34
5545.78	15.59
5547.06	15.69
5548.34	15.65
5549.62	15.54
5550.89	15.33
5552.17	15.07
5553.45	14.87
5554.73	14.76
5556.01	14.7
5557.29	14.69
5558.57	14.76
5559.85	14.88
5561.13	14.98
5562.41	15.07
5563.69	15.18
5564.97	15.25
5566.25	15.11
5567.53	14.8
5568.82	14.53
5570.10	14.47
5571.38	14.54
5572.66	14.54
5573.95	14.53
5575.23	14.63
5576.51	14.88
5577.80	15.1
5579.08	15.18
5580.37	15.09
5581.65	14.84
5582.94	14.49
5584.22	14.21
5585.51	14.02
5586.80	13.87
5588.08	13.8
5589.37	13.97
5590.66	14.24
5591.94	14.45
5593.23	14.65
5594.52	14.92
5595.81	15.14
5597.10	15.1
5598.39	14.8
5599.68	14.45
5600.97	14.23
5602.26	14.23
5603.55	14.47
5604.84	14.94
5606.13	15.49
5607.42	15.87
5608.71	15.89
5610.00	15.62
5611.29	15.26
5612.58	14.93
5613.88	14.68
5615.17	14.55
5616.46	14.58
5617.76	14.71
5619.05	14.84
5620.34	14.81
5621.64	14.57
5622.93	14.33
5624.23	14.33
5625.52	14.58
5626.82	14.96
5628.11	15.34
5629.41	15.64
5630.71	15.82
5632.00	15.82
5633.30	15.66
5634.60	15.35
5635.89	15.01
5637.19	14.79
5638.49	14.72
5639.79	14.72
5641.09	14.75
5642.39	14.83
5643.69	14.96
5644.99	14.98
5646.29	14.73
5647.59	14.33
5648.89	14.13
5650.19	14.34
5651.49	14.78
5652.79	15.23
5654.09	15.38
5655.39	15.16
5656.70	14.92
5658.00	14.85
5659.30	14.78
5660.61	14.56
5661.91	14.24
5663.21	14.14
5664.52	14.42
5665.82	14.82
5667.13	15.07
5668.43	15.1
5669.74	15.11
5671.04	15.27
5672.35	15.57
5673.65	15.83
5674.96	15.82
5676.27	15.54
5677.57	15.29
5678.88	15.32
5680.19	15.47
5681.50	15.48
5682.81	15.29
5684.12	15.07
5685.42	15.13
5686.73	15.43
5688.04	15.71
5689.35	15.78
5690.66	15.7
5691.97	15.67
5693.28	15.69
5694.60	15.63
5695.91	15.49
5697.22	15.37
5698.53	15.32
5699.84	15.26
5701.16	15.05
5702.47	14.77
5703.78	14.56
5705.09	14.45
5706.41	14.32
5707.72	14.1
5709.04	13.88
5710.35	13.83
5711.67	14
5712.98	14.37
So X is -0.04 mag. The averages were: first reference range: 14.3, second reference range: 14.8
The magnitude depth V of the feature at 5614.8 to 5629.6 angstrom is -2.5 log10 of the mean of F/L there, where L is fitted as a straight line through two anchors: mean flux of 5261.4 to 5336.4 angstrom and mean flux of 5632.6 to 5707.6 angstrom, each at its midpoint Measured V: 0.02 mag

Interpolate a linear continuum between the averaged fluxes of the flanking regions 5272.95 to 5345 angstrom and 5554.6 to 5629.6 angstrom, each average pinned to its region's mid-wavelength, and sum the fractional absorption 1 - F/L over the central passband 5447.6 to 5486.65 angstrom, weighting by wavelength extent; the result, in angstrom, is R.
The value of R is -0.2 angstrom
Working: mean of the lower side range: 14.8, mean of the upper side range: 14.8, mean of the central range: 14.8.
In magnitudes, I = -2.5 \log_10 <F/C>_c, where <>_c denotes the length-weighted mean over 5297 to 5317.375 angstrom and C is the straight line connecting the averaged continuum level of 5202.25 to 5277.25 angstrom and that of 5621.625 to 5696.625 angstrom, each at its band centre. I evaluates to -0.096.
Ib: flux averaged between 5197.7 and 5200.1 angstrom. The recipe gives 14.4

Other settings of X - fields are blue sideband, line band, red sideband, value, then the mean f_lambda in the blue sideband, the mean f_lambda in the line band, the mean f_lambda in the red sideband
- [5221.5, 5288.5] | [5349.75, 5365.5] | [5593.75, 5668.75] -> -0.09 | 13.9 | 15.4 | 14.9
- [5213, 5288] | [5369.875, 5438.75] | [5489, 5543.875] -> -0.01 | 13.9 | 14.7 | 15.1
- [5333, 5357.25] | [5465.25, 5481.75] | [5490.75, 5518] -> 0.04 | 15.3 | 14.6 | 15.1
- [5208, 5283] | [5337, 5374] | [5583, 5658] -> -0.07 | 13.9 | 15.1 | 14.8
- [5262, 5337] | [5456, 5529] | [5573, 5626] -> -0.03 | 14.4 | 15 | 14.7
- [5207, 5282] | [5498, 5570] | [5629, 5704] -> -0.02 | 13.9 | 15.1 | 15.1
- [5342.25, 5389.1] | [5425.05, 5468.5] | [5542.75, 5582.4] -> 0.02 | 15.1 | 14.8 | 15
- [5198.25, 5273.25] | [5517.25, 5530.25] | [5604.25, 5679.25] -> -0.03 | 13.9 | 15.2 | 15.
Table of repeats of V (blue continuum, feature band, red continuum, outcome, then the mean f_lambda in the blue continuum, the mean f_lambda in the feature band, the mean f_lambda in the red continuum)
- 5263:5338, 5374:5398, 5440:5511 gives -0.015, 14.4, 14.9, 14.9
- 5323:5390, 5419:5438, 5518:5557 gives 0.025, 15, 14.7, 15.2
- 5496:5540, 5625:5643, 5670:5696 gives 0.017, 15.1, 15.1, 15.5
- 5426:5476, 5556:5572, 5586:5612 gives -0.006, 14.8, 14.9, 14.8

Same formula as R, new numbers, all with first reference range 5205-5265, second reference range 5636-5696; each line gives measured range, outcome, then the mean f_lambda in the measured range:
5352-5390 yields -1.92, 15.1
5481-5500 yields -0.81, 15.3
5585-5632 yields 0.49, 14.8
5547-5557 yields -0.22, 15.2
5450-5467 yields -0.26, 14.8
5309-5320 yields -0.87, 15.4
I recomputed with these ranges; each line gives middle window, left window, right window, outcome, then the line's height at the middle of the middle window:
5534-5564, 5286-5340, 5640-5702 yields 0.00 mag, 15.1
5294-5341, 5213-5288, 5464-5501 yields -0.06 mag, 14.2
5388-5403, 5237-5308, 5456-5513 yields 0.01 mag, 14.6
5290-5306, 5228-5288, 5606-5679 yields -0.08 mag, 14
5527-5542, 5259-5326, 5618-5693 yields -0.01 mag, 14.8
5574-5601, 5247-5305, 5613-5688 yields 0.02 mag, 14.8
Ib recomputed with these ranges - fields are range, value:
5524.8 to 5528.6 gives 14.8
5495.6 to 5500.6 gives 15.4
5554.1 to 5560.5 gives 14.8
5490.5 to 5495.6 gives 15.1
